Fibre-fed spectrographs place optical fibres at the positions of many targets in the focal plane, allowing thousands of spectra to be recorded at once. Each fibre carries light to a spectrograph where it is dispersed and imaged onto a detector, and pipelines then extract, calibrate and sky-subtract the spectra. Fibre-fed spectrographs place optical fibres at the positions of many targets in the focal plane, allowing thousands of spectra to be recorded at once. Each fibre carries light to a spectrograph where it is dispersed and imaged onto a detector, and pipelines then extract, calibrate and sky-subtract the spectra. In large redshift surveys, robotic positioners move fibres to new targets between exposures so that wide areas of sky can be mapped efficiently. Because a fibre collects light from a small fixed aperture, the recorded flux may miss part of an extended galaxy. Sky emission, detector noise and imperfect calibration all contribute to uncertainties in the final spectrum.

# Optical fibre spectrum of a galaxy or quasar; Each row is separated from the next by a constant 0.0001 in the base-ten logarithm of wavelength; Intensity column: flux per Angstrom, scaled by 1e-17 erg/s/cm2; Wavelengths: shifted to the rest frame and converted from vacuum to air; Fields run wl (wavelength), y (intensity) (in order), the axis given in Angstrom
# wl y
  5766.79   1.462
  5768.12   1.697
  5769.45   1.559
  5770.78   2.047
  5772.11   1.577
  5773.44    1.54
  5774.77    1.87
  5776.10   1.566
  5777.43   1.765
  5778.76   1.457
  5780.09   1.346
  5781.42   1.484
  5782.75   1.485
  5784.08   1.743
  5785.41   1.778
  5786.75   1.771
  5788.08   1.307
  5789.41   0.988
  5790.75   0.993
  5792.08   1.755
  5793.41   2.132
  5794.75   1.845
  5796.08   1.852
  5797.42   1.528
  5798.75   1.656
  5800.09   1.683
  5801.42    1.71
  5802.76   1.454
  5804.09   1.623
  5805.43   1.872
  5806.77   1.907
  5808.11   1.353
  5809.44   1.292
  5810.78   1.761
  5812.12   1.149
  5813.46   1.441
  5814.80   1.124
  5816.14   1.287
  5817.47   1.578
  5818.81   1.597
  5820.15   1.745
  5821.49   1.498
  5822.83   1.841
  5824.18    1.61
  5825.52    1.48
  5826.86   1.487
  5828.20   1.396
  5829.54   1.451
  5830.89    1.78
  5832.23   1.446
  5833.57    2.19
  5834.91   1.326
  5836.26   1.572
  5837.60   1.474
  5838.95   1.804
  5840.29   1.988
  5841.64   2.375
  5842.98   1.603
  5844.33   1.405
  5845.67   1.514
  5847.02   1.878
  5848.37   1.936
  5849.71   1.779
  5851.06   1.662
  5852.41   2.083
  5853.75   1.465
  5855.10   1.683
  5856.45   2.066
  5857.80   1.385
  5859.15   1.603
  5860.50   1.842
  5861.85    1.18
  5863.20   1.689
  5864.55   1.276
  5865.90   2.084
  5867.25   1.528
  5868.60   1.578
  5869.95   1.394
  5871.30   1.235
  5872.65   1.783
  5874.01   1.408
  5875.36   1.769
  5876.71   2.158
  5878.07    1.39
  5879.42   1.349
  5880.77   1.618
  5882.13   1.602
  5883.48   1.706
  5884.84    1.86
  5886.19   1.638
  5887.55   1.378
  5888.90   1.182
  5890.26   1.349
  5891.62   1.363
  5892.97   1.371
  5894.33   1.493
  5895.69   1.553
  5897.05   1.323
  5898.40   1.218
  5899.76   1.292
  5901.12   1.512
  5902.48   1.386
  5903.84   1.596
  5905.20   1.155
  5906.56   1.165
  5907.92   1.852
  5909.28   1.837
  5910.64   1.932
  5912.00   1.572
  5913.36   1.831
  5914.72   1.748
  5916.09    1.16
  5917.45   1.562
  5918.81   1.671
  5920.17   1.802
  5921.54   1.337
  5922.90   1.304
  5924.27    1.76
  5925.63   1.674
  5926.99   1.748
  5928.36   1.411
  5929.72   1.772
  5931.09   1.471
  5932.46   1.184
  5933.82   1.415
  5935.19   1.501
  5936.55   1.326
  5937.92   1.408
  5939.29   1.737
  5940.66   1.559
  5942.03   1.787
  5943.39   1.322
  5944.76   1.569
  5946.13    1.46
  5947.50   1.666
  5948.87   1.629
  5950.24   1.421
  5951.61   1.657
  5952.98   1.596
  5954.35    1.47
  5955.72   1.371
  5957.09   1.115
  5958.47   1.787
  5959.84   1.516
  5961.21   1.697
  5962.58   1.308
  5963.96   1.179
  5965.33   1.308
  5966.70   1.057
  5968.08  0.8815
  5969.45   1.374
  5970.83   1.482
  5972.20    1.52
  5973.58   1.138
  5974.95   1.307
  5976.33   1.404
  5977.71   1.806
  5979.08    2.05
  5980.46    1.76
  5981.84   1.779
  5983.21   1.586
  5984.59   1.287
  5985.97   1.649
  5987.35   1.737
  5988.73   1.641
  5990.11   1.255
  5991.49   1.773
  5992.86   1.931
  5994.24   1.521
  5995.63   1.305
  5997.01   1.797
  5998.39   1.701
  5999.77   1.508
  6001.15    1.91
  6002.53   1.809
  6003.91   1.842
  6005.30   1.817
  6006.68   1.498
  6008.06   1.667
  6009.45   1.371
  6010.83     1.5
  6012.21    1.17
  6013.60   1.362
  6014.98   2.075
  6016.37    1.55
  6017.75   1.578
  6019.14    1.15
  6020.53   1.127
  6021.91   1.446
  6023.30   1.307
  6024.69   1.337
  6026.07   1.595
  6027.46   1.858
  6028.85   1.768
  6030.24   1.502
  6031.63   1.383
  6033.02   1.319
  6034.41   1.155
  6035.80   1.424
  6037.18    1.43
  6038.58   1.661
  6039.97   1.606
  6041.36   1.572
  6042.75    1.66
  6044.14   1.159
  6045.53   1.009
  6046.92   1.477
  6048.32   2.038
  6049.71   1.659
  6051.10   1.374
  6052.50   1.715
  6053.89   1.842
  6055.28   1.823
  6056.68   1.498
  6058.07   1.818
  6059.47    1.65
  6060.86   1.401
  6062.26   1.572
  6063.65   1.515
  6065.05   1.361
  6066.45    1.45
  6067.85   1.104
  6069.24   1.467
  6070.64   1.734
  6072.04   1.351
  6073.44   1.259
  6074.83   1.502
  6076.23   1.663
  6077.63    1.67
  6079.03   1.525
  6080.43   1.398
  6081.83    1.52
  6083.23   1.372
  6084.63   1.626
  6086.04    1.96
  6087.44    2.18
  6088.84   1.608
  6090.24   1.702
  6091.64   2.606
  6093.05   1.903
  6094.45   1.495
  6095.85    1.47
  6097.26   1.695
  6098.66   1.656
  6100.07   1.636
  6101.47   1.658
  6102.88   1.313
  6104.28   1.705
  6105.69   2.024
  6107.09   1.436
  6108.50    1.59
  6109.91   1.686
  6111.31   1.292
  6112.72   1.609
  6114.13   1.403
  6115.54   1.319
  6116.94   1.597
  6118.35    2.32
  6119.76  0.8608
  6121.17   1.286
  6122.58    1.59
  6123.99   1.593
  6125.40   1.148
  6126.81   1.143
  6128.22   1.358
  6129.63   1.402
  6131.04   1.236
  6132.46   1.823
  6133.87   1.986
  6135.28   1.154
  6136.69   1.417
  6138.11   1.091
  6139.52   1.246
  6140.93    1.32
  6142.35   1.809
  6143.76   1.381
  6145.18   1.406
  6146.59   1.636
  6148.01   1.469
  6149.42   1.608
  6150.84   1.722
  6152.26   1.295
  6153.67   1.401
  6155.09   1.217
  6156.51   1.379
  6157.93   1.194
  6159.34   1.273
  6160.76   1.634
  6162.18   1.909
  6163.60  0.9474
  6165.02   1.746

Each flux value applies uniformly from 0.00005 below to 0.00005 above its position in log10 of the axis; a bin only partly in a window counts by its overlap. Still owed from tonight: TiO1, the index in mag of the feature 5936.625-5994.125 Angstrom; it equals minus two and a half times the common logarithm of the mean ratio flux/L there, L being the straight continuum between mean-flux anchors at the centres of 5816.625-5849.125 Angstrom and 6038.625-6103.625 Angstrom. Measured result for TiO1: 0.08 mag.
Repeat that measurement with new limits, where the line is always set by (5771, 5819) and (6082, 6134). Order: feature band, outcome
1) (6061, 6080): 0.09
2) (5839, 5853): -0.16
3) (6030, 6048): 0.12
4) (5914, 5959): 0.04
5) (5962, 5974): 0.26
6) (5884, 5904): 0.10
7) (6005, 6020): 0.05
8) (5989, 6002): -0.03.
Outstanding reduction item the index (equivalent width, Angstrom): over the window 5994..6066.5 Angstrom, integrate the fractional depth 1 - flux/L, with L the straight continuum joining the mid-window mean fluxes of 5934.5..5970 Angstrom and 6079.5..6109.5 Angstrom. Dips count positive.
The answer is 1.8 Angstrom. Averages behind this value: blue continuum 1.45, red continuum 1.69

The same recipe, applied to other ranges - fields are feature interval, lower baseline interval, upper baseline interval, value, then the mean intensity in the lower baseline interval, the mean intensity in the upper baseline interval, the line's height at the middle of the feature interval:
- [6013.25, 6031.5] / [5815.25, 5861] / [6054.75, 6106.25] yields 1.33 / 1.67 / 1.62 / 1.63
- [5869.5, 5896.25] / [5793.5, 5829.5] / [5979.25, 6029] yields 0.81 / 1.57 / 1.59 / 1.58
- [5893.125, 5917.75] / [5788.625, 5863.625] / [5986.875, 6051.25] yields 1.25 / 1.62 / 1.54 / 1.59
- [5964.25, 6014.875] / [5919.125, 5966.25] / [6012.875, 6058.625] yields -1.02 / 1.51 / 1.52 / 1.51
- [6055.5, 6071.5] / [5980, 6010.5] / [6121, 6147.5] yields 0.22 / 1.64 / 1.43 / 1.53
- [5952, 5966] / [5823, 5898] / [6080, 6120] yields 1.62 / 1.61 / 1.65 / 1.63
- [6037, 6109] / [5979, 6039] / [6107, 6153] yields -4.42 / 1.56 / 1.46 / 1.51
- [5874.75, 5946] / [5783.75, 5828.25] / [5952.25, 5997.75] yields -0.36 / 1.57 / 1.5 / 1.52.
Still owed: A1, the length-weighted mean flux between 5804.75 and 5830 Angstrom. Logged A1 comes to 1.52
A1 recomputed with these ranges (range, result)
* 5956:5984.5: 1.45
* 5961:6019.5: 1.54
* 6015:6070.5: 1.51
